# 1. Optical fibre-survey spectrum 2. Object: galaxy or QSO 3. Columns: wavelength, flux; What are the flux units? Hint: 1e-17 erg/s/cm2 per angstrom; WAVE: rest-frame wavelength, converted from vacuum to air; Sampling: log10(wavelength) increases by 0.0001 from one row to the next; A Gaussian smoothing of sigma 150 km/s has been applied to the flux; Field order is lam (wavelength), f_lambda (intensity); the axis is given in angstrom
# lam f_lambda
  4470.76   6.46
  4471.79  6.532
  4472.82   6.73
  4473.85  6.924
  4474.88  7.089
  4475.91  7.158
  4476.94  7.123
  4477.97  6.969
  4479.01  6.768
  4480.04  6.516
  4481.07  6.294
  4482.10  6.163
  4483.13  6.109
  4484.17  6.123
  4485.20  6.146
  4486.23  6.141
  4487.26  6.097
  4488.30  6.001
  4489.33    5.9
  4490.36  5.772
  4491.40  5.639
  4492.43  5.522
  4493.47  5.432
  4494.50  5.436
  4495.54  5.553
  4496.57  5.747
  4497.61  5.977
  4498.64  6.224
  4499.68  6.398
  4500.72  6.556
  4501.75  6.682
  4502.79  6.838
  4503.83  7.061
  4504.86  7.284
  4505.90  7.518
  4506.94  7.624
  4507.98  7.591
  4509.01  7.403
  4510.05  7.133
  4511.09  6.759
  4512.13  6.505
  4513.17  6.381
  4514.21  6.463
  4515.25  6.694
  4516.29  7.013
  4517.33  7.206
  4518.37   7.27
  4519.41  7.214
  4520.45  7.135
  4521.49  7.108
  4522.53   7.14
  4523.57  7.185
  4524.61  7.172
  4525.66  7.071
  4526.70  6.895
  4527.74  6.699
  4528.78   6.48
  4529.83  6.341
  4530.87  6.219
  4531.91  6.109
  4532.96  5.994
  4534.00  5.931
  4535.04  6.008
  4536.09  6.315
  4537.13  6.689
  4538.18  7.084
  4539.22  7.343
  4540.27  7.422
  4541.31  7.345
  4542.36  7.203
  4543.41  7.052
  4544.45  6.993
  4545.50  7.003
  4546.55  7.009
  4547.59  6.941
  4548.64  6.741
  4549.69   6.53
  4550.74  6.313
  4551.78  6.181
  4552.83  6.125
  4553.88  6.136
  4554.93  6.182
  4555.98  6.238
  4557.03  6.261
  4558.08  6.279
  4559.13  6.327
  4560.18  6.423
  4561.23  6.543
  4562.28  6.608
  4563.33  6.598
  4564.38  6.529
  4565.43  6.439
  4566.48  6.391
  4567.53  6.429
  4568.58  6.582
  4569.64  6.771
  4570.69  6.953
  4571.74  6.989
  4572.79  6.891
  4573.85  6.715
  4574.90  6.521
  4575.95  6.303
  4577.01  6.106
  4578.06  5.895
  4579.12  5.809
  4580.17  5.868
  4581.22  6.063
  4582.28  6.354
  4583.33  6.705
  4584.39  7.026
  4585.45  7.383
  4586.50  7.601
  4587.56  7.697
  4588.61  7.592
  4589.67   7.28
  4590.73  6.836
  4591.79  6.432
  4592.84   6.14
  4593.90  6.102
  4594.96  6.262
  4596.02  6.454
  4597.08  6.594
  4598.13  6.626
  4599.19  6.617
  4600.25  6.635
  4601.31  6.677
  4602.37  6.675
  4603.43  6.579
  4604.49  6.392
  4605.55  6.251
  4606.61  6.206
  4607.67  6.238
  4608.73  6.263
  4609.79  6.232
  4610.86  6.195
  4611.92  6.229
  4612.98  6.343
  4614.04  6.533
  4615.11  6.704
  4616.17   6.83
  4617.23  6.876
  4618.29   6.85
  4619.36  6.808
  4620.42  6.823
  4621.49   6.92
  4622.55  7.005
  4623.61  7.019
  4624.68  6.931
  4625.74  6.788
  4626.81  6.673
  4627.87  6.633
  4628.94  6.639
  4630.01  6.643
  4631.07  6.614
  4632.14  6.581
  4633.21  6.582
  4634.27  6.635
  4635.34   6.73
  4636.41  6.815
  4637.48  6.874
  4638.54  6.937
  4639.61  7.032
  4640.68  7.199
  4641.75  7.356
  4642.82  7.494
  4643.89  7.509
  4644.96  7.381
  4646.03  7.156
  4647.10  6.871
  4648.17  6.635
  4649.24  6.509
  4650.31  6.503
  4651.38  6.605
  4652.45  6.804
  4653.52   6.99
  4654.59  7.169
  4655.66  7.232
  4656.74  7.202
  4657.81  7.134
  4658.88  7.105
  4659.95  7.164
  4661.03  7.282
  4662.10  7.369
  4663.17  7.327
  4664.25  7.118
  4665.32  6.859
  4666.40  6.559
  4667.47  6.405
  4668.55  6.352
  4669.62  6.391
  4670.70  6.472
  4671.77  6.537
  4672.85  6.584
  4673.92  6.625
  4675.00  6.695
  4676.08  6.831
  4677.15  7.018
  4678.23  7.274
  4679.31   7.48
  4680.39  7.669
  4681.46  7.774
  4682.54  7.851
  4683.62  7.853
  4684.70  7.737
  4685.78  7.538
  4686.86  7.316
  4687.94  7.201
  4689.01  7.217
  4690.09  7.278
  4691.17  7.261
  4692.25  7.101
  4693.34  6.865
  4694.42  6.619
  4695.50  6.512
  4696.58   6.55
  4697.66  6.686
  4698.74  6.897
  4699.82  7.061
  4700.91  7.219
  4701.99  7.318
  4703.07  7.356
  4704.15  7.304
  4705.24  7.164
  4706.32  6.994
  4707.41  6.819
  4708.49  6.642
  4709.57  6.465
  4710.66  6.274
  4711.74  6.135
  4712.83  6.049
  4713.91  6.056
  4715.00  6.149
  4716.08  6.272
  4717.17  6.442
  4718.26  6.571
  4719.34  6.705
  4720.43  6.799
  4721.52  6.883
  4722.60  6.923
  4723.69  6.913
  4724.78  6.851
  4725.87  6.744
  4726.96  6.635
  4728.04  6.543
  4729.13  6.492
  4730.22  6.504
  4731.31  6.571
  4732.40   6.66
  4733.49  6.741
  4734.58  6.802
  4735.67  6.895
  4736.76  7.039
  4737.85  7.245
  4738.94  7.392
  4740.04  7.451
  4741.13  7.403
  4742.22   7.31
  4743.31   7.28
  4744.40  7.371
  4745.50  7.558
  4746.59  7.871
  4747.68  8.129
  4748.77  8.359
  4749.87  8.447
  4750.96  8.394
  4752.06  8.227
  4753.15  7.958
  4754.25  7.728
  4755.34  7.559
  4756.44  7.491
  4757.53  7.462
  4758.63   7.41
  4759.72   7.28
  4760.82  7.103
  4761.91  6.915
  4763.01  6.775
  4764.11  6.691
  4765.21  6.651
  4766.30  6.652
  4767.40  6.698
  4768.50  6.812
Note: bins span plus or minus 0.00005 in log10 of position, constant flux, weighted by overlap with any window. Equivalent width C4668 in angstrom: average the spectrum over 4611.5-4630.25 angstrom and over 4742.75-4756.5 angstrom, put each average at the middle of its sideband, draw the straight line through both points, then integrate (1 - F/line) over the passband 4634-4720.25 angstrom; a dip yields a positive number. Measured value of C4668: 3.5 angstrom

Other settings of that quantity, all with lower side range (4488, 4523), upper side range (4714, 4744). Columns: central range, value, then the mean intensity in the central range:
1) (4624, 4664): -1.3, 6.95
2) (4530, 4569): 0.5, 6.55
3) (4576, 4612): 0.8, 6.53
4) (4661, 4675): 0.0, 6.74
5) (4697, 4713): -0.1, 6.84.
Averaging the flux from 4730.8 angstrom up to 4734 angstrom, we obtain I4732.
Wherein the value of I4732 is 6.66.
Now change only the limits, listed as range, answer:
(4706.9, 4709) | 6.74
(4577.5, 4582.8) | 6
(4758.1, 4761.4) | 7.28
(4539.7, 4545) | 7.2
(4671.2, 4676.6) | 6.65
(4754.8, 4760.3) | 7.44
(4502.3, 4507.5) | 7.27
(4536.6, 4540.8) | 7.14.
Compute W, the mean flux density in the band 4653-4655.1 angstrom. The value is 7.08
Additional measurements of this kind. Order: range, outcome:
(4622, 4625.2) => 6.99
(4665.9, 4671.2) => 6.43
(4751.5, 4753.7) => 8.08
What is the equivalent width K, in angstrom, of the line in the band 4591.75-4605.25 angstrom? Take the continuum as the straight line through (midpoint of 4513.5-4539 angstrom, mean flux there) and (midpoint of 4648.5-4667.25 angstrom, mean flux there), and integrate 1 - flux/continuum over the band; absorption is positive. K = 0.8 angstrom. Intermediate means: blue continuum 6.73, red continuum 6.98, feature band 6.48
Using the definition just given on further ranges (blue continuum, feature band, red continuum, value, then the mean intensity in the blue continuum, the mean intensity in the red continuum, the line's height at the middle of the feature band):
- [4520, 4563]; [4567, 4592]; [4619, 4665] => 0.2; 6.65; 6.95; 6.76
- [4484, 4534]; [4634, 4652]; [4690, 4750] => -0.4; 6.56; 6.93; 6.79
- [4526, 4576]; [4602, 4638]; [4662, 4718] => 0.7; 6.59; 6.91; 6.75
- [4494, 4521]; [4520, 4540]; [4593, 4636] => 0.1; 6.76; 6.58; 6.72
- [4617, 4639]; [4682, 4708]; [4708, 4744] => -1.6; 6.78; 6.73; 6.74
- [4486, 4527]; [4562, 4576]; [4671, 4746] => 0.2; 6.62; 6.94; 6.72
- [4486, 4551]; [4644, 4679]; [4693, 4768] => 0.0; 6.65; 7.02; 6.9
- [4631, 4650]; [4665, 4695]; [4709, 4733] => -1.4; 6.94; 6.53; 6.74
